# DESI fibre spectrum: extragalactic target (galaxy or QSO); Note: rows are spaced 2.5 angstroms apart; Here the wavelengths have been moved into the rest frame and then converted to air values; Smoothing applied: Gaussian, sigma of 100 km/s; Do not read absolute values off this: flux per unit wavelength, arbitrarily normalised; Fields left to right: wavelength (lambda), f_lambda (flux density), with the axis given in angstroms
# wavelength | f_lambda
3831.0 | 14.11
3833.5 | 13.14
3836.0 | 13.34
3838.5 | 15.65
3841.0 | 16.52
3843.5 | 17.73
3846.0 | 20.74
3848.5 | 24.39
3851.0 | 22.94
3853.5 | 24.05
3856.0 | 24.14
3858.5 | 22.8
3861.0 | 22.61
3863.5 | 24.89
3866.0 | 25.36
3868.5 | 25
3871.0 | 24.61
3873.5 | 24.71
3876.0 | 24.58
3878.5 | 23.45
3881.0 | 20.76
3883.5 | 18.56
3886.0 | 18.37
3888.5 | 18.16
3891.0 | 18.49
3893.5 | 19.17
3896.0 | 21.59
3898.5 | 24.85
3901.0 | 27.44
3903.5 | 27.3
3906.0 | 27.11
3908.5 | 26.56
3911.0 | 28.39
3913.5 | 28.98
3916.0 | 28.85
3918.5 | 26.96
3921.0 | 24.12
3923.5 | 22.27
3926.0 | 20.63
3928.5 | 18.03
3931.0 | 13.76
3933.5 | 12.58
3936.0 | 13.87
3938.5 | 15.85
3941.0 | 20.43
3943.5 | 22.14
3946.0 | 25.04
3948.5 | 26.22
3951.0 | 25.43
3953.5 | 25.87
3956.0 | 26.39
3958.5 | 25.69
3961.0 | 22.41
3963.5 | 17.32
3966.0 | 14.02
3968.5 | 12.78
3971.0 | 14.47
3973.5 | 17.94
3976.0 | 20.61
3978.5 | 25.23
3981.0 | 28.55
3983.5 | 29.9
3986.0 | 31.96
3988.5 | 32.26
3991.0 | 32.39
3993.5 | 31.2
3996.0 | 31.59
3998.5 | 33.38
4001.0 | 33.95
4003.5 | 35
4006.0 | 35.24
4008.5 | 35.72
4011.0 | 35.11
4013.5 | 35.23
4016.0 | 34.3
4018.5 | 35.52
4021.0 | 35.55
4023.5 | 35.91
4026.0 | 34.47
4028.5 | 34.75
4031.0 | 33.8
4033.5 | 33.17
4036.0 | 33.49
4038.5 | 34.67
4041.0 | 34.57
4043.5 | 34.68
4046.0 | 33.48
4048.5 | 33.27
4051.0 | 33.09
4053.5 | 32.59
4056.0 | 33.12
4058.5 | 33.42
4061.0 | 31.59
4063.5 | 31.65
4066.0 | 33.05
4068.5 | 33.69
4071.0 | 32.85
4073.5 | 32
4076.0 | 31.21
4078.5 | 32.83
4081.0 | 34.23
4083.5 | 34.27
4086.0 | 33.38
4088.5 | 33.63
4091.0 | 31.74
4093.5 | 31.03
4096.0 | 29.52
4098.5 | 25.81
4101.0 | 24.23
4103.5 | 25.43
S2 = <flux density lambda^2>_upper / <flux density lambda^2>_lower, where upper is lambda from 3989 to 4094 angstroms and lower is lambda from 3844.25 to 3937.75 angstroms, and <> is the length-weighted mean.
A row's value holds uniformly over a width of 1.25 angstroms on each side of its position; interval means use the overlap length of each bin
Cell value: 1.60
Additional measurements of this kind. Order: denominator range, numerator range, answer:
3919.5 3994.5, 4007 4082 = 1.58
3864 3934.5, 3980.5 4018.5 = 1.52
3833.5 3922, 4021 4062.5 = 1.61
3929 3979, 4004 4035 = 1.82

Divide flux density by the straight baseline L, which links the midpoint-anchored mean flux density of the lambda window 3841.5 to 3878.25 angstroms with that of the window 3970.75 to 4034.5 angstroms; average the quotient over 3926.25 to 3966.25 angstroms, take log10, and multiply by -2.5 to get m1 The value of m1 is 0.36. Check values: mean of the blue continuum 23.3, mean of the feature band 20.5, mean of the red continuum 31.7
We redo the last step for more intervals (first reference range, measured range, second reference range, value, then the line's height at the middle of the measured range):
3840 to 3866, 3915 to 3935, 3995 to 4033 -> 0.32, 27.8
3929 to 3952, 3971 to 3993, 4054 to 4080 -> -0.13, 23.7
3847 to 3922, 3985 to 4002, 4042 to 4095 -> -0.11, 29.2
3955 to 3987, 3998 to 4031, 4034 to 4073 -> -0.24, 27.9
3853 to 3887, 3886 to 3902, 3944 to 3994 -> 0.10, 23.4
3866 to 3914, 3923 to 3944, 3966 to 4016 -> 0.43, 25.8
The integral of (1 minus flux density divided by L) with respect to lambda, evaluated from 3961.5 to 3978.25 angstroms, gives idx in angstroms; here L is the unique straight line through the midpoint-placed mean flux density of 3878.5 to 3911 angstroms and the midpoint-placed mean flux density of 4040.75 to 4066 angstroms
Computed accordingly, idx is 6.4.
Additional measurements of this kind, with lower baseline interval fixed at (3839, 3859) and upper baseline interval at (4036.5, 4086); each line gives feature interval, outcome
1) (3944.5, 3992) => 7.1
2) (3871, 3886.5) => 0.6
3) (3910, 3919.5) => -1.2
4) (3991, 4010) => -2.4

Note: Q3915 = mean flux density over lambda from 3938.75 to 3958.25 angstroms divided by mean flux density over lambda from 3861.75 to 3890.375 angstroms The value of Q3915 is 1.1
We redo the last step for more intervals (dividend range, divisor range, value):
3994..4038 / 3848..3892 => 1.52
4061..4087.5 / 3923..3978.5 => 1.66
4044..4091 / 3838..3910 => 1.46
